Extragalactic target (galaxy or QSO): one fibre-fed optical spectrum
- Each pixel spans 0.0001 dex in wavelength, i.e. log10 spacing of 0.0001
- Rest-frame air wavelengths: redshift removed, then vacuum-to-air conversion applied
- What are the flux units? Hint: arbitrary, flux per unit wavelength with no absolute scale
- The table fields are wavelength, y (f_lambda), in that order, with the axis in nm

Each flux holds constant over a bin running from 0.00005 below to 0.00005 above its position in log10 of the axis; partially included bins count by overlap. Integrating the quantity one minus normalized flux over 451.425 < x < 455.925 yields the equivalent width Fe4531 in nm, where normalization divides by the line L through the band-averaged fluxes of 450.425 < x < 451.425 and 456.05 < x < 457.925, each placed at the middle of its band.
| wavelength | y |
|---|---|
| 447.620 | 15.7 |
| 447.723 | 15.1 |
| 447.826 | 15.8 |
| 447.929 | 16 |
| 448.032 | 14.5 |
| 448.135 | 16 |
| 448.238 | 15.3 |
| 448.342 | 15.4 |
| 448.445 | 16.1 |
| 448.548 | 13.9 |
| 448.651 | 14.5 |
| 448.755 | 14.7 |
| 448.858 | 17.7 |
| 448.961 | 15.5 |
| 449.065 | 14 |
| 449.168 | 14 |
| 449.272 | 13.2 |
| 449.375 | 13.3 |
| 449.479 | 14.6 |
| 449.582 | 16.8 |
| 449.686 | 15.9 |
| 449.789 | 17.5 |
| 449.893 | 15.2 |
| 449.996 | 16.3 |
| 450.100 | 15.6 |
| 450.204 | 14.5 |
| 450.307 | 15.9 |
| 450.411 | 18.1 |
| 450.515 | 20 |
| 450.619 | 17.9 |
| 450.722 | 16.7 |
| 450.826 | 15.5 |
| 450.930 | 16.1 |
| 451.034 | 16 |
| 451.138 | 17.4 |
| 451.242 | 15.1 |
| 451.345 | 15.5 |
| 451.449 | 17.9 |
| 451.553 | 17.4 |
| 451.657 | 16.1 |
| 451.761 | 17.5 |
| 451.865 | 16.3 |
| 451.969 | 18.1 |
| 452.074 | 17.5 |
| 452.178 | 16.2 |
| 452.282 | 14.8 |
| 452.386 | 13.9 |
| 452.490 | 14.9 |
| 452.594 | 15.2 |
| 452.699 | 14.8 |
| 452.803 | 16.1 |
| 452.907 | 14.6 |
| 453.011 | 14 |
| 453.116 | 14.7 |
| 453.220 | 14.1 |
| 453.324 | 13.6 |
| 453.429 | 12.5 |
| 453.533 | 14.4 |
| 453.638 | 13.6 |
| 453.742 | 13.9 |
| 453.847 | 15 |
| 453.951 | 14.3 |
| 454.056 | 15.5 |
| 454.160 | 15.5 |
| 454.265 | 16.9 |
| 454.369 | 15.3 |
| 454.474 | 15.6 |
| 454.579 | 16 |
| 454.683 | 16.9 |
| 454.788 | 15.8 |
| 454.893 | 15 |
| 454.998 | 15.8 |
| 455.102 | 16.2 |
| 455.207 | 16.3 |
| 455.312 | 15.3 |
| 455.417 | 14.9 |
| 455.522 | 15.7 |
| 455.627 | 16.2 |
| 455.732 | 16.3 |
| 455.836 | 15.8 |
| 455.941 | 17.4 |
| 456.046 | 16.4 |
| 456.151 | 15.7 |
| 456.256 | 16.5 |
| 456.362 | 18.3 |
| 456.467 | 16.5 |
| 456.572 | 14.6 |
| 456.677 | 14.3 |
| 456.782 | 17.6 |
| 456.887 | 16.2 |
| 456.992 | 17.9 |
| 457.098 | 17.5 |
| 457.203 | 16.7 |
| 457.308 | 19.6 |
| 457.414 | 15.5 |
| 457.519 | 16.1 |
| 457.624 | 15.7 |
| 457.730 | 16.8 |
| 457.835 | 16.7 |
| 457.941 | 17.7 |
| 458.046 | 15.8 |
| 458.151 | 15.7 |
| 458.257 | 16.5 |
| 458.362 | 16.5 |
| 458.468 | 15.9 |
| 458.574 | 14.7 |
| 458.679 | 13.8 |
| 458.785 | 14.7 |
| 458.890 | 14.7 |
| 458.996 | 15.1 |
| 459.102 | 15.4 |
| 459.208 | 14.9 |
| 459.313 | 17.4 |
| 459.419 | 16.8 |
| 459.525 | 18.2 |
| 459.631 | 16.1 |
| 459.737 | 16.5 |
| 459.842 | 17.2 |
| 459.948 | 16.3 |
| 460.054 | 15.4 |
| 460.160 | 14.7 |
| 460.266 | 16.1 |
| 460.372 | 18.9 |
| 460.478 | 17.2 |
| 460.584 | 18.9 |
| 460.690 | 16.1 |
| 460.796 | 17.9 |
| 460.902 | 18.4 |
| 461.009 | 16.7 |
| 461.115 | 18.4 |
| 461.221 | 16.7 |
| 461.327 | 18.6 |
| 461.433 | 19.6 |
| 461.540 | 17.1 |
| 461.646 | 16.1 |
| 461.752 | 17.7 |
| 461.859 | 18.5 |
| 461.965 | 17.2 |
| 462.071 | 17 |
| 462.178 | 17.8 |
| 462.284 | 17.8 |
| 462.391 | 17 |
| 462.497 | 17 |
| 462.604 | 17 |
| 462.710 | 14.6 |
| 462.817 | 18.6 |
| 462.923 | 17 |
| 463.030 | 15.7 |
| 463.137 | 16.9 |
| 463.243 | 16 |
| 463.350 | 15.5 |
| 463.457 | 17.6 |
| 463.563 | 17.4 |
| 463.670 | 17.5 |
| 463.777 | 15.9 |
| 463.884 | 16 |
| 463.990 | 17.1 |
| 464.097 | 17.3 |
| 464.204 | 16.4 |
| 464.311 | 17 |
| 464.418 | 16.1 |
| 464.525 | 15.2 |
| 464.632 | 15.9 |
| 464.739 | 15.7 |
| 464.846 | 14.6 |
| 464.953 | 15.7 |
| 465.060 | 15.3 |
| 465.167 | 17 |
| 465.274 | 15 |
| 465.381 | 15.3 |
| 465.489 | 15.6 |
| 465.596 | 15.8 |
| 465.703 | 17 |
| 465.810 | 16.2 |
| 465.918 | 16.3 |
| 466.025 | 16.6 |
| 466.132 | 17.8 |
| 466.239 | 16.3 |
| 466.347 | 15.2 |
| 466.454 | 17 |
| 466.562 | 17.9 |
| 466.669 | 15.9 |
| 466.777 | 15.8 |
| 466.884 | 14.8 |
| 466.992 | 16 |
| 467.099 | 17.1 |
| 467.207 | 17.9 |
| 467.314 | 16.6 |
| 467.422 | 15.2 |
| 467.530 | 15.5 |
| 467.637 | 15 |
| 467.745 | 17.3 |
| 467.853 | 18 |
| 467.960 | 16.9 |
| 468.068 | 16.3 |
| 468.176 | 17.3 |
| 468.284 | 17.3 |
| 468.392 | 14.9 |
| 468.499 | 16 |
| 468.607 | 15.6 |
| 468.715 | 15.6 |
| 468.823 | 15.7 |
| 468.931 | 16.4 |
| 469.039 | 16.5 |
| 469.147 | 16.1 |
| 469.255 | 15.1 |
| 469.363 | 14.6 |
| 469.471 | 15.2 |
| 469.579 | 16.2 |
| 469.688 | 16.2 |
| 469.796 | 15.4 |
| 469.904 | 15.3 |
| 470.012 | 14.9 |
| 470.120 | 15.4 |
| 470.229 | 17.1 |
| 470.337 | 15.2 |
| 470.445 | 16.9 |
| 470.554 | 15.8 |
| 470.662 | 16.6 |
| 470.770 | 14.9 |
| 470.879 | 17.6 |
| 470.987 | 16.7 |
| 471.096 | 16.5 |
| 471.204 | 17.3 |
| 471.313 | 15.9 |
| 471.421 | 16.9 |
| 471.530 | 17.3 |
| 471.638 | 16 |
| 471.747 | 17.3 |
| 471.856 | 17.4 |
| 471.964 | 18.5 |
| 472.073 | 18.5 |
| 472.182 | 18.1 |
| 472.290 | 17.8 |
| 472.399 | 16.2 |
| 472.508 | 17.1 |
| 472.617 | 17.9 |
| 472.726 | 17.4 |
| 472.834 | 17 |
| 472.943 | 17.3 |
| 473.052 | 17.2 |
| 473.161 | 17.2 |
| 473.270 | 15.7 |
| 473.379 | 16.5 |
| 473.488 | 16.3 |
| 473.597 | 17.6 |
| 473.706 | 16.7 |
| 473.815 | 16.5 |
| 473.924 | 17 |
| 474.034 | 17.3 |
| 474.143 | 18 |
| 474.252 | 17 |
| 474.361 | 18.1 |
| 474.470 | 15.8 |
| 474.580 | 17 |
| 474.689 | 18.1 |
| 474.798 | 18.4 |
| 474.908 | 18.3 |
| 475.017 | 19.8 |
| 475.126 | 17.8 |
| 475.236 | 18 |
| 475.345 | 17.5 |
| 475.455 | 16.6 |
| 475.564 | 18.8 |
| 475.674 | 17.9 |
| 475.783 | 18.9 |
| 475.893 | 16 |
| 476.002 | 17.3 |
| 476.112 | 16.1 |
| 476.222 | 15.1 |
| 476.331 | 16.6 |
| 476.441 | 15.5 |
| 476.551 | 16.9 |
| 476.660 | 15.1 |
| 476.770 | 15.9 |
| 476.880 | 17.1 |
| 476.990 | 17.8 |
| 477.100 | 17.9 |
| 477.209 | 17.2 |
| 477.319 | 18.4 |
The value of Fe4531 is 0.32 nm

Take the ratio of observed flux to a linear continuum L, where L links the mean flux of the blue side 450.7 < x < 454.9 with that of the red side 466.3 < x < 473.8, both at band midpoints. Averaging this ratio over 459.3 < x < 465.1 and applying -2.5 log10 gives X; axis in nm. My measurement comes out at -0.05 mag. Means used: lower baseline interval 15.5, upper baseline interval 16.5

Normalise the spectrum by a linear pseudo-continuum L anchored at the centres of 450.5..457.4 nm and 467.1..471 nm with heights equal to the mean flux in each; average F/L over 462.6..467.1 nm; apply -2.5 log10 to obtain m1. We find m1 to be -0.02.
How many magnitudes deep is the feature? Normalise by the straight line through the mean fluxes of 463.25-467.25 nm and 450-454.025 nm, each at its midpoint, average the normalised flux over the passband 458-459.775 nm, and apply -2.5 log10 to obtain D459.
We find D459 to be 0.01 mag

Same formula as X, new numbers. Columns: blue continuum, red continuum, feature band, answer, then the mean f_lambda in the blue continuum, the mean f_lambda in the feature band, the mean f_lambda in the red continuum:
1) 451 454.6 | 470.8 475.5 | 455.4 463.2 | -0.04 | 15.4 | 16.7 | 17.3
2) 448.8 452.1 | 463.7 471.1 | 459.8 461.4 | -0.07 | 16.2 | 17.2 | 16.1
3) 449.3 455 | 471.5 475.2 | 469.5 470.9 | 0.08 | 15.7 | 15.9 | 17.4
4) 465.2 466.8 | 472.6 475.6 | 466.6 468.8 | 0.02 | 16.3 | 16.3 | 17.4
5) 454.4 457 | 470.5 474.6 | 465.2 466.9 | 0.03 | 16.1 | 16.2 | 17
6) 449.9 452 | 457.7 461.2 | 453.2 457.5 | 0.05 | 16.7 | 15.8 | 16.4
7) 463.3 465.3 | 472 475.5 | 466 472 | 0.03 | 16.2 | 16.3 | 17.4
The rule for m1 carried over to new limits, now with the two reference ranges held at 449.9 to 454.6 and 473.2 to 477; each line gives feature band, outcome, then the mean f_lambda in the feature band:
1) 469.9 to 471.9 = 0.03 mag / 16.4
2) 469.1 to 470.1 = 0.09 mag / 15.4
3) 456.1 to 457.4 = -0.05 mag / 16.7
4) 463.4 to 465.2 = 0.01 mag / 16.3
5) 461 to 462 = -0.09 mag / 17.7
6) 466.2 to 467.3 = 0.01 mag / 16.4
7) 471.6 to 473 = -0.03 mag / 17.4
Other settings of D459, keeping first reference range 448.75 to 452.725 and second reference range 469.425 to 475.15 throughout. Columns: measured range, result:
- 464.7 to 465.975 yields 0.055 mag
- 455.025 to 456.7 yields 0.011 mag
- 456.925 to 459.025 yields 0.008 mag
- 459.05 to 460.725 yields -0.016 mag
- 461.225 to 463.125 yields -0.051 mag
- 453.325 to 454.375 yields 0.108 mag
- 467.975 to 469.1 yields 0.038 mag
